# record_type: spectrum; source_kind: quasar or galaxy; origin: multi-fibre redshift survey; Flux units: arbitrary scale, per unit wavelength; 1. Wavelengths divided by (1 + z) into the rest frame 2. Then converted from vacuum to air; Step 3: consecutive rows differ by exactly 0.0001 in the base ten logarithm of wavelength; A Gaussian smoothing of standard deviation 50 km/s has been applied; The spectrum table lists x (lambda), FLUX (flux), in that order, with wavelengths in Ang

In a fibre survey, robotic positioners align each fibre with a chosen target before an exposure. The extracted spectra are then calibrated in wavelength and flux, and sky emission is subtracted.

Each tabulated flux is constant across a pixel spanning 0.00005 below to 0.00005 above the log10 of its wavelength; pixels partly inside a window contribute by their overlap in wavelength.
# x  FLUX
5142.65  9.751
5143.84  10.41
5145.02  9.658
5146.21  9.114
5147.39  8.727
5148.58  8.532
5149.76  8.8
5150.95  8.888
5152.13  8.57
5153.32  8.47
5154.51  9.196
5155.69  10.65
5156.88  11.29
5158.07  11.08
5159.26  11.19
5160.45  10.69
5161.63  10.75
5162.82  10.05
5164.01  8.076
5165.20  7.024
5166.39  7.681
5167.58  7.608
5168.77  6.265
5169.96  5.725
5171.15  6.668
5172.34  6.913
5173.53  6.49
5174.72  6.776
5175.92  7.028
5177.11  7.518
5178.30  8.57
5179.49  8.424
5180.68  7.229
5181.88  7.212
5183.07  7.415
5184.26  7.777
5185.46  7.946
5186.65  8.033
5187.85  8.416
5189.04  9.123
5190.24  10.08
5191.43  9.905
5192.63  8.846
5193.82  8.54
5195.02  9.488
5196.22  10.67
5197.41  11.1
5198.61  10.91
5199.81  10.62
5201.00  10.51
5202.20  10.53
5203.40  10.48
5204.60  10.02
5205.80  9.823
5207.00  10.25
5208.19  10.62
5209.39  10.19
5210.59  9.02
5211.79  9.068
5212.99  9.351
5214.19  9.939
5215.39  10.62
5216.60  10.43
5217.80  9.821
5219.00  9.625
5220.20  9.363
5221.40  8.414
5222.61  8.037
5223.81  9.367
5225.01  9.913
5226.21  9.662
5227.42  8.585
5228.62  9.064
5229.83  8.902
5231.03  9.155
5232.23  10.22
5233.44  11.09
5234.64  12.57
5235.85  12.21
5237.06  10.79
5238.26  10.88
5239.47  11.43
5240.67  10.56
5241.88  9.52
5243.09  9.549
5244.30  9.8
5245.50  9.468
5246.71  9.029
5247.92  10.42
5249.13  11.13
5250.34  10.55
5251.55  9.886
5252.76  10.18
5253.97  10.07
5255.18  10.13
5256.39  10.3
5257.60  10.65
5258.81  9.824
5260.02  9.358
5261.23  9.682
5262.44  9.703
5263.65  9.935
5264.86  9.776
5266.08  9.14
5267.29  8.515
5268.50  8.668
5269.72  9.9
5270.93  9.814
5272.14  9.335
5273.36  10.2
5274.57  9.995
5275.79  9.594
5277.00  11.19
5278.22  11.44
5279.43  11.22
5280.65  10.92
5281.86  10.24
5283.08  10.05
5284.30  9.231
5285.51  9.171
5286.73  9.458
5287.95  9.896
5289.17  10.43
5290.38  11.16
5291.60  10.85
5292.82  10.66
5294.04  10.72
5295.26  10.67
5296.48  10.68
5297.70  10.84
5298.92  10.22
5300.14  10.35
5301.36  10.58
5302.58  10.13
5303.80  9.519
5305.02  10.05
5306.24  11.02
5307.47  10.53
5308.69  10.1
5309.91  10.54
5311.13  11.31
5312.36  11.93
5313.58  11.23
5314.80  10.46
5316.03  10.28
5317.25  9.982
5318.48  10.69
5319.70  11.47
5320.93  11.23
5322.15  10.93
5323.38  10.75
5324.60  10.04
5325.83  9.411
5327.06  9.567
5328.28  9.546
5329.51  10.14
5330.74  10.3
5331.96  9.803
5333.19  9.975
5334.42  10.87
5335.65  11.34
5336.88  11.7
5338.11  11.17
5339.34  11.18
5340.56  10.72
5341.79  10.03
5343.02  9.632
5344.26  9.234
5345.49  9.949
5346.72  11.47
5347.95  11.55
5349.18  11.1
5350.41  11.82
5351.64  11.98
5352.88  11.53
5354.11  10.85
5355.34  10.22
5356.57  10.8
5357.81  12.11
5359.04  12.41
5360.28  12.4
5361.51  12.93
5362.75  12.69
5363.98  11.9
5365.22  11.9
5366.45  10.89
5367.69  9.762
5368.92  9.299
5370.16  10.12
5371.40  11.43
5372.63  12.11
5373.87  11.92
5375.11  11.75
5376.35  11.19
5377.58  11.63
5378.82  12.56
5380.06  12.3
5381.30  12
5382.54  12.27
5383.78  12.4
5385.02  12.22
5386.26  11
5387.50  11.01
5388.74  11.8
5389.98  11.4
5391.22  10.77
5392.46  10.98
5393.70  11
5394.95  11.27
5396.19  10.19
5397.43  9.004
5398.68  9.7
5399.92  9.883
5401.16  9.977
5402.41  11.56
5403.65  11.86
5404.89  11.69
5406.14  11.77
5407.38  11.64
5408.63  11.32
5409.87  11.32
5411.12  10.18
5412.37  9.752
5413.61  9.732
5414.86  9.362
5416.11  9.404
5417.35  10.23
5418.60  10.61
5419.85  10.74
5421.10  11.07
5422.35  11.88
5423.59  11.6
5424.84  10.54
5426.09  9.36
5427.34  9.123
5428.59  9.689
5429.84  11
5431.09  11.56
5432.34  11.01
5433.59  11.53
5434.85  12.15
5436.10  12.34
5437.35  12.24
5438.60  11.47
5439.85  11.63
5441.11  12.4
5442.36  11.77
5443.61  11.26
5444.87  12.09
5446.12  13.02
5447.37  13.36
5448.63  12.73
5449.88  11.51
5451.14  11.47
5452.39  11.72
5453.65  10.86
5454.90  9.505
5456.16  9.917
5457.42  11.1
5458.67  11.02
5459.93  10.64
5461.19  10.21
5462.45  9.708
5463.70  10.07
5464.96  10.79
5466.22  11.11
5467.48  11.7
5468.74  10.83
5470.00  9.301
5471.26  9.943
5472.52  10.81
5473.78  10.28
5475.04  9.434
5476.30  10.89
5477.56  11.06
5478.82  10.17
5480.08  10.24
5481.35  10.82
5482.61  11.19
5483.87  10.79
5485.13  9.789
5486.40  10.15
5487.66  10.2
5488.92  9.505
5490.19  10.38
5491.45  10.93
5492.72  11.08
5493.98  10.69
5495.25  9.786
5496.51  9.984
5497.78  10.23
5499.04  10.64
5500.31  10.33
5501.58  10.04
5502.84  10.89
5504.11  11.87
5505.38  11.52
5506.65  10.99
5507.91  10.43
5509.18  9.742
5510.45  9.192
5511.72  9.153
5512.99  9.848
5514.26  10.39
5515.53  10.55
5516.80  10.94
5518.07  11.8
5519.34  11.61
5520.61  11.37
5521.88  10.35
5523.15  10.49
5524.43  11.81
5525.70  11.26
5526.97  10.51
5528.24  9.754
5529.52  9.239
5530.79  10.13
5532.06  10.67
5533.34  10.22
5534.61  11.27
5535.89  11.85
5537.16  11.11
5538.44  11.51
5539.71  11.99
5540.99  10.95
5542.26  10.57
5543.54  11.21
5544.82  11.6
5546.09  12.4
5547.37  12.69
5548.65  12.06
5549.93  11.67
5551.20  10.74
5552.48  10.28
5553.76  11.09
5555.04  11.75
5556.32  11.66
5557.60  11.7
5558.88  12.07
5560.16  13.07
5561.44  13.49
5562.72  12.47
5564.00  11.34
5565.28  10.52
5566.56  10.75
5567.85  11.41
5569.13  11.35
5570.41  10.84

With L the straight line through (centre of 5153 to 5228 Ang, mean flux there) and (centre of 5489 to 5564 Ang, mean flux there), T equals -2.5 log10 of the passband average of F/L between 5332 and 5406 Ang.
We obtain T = -0.11 mag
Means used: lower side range 9.07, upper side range 11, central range 11.2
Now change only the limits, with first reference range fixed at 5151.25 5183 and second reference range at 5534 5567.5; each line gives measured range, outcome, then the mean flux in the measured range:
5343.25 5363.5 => -0.15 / 11.4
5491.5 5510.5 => 0.06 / 10.5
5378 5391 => -0.16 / 11.9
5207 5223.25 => -0.10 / 9.6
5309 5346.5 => -0.09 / 10.5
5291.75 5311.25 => -0.11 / 10.5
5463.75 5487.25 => 0.05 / 10.5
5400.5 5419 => -0.03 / 10.7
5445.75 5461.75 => -0.05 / 11.3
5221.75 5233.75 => -0.06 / 9.34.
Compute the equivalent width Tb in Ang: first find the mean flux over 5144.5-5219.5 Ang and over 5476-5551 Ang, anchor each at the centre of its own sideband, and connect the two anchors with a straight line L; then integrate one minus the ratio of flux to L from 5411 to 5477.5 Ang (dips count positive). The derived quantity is -3.2 Ang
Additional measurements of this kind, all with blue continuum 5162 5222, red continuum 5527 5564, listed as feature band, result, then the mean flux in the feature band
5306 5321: -1.67 Ang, 10.8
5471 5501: 1.55 Ang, 10.4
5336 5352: -1.50 Ang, 10.9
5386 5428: -1.10 Ang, 10.7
